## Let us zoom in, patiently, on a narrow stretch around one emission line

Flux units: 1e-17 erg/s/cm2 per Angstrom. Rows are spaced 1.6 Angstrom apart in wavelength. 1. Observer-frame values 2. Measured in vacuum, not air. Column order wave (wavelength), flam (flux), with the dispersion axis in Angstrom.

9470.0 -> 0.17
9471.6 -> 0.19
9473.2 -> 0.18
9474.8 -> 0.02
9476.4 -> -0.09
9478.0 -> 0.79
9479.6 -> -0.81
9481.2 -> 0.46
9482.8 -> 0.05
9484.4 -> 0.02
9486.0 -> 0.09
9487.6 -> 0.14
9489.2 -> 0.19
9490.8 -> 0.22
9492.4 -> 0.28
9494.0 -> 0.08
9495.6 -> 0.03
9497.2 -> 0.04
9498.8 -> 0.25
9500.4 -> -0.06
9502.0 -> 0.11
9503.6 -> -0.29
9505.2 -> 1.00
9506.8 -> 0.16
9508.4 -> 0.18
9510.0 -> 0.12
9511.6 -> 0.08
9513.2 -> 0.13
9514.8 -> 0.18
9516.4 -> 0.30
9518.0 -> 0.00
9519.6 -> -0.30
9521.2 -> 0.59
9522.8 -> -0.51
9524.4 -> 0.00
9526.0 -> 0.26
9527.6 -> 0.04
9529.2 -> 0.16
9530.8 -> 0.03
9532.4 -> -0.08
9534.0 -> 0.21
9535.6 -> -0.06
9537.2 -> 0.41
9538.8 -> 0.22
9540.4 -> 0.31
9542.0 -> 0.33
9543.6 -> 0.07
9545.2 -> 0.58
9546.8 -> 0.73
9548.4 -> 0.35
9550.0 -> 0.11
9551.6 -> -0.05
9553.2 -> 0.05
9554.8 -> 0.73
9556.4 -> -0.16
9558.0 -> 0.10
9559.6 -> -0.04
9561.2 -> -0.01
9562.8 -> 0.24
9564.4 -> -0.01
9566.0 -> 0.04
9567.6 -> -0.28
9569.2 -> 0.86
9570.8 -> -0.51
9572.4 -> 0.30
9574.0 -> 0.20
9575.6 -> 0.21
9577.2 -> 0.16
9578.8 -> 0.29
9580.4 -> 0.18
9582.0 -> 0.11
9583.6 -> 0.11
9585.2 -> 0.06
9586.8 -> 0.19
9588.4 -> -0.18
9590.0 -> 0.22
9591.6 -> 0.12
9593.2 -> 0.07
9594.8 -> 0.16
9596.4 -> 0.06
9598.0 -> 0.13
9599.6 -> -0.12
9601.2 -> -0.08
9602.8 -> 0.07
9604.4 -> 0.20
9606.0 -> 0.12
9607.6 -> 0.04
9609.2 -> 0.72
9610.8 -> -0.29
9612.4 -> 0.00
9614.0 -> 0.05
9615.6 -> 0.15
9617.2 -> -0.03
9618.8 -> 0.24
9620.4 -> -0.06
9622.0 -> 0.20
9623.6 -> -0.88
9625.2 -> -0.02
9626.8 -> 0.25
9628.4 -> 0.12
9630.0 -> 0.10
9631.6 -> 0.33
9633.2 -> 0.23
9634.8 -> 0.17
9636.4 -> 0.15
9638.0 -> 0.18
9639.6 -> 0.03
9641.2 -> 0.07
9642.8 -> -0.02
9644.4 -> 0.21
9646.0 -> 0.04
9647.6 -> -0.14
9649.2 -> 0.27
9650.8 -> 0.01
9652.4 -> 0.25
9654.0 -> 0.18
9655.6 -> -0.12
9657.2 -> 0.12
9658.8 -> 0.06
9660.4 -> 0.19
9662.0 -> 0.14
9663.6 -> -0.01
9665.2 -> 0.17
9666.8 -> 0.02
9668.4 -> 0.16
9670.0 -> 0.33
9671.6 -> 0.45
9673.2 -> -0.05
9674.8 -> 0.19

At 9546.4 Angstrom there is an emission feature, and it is [O III] 5007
